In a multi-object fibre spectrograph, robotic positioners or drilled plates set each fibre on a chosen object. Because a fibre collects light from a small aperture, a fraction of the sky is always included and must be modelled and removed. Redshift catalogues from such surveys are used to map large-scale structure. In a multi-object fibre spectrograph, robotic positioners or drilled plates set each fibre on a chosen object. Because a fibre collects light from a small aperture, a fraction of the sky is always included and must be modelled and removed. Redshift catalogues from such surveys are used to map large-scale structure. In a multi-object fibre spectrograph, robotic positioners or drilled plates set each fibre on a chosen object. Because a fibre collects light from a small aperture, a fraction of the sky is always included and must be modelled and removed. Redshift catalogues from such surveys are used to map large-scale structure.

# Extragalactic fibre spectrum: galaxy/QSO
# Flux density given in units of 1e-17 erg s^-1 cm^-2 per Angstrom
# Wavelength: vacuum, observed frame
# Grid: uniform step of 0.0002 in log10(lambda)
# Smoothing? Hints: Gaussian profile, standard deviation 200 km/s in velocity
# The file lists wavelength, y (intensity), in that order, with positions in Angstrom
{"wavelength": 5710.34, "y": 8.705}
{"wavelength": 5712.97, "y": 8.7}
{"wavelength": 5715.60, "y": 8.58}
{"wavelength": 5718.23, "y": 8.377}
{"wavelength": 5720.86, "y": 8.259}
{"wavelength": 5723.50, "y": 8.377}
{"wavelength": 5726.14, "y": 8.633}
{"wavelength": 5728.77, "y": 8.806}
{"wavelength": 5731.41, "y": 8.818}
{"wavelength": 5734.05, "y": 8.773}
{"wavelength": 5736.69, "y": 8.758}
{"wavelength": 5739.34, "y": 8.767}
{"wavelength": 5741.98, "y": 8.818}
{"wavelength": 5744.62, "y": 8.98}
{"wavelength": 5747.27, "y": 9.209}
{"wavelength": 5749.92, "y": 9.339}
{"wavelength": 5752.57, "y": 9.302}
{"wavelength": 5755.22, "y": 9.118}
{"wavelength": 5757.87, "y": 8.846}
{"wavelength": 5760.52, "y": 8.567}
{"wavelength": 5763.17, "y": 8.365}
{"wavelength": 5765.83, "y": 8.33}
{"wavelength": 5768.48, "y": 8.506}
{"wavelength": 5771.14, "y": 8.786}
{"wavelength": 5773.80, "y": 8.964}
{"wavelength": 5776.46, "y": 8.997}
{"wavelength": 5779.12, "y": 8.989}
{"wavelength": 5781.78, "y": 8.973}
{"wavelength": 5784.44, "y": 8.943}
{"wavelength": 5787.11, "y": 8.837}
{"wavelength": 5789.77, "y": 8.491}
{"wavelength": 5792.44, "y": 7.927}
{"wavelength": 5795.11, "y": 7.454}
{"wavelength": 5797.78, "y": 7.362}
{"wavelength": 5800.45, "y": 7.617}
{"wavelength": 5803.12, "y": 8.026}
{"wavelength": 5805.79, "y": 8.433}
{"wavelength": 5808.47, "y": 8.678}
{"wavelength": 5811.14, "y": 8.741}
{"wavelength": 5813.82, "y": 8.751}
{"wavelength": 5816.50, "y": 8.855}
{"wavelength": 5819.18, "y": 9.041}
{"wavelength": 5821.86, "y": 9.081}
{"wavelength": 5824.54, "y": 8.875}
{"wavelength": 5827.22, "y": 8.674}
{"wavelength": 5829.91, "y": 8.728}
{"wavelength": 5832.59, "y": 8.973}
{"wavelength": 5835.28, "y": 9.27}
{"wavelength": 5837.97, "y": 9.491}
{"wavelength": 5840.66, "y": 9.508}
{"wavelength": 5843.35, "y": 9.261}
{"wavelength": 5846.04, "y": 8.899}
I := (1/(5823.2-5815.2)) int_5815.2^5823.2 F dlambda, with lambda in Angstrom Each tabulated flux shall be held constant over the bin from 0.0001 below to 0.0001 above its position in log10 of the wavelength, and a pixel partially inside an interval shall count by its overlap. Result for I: 8.99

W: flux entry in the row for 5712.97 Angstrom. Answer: 8.7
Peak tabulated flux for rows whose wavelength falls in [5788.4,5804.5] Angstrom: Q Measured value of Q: 8.491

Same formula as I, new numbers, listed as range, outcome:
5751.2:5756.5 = 9.21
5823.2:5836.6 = 8.9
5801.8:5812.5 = 8.47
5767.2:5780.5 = 8.85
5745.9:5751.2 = 9.26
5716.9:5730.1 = 8.49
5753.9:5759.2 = 8.99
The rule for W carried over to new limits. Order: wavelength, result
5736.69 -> 8.758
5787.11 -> 8.837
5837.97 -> 9.491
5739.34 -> 8.767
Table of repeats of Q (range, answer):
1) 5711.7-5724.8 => 8.7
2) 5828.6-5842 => 9.508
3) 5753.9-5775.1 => 9.118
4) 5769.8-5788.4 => 8.997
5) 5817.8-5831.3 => 9.081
